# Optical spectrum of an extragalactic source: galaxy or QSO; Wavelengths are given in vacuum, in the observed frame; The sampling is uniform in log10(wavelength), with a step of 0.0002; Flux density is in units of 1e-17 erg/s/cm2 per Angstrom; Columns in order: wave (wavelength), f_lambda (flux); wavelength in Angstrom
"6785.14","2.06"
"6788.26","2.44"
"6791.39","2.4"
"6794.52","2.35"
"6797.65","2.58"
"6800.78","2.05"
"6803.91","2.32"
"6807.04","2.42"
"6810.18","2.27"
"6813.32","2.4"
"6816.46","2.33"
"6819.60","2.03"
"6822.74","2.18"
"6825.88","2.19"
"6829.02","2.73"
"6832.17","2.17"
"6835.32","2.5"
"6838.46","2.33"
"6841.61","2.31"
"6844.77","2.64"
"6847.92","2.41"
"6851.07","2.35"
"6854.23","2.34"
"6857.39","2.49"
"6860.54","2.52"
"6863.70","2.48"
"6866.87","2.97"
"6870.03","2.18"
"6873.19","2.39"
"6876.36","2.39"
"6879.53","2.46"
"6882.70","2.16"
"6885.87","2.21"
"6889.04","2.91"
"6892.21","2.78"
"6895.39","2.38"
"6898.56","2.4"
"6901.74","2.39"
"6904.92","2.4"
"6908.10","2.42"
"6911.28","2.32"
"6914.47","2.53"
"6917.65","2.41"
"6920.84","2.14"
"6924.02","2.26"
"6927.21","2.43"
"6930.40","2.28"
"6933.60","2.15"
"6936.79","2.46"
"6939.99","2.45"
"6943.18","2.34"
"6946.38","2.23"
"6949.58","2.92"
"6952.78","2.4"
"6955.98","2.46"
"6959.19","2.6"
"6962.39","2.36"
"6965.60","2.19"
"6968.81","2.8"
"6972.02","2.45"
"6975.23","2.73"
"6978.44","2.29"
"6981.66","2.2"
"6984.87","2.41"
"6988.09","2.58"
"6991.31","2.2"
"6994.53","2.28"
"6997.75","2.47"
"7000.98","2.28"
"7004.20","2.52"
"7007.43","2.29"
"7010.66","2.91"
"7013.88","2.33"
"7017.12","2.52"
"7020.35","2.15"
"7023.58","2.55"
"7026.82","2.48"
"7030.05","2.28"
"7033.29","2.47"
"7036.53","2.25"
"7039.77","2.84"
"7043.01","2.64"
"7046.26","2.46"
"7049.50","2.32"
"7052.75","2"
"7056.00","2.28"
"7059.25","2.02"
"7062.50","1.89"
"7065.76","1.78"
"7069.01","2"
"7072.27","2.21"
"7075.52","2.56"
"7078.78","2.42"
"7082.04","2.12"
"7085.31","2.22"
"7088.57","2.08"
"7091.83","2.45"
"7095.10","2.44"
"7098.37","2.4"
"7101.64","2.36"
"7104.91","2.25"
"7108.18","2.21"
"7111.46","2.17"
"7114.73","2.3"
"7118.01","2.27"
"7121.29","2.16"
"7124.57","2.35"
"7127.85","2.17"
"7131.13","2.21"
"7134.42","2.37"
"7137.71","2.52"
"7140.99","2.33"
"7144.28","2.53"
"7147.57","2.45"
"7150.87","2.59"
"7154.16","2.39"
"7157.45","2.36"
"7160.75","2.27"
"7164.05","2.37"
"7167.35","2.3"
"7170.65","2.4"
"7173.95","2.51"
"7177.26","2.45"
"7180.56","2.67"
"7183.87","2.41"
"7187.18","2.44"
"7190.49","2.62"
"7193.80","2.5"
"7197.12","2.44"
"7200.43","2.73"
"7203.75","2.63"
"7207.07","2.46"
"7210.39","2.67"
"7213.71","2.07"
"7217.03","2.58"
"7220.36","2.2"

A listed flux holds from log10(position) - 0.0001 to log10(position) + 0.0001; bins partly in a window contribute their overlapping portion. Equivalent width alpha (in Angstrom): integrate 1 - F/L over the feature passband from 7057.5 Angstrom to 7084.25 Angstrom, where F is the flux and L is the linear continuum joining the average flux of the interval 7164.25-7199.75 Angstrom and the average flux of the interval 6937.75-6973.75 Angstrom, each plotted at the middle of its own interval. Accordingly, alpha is 3.8 Angstrom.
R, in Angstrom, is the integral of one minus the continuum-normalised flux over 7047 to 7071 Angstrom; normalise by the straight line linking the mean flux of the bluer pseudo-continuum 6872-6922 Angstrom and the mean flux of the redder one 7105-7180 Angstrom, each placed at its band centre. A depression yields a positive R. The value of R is 3.2 Angstrom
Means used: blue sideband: 2.42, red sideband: 2.35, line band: 2.06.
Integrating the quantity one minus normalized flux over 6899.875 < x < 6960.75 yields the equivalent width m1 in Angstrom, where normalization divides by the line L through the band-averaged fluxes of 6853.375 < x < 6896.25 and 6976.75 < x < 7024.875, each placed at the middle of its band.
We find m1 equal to 1.1 Angstrom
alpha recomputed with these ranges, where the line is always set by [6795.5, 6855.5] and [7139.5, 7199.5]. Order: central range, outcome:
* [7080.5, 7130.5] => 3.5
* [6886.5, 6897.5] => -1.3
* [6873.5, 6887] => 0.3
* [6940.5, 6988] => -1.4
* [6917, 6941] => 0.6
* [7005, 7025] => -0.5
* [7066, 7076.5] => 1.1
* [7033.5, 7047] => -0.8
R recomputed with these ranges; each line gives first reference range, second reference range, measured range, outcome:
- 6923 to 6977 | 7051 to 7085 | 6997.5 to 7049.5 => -4.91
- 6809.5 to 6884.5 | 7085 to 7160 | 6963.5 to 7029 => -2.05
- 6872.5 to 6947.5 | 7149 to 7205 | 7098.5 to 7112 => 0.99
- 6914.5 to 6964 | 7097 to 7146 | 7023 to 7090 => 1.83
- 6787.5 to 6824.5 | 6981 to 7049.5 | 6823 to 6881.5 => -2.27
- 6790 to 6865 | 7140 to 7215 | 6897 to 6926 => 0.31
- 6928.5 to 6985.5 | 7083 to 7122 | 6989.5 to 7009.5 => 0.24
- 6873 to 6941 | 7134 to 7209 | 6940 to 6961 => -0.69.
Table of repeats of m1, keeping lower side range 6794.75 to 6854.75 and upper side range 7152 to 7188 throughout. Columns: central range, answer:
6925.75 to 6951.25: -0.4 Angstrom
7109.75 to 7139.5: 1.6 Angstrom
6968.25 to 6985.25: -0.6 Angstrom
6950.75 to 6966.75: -0.3 Angstrom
